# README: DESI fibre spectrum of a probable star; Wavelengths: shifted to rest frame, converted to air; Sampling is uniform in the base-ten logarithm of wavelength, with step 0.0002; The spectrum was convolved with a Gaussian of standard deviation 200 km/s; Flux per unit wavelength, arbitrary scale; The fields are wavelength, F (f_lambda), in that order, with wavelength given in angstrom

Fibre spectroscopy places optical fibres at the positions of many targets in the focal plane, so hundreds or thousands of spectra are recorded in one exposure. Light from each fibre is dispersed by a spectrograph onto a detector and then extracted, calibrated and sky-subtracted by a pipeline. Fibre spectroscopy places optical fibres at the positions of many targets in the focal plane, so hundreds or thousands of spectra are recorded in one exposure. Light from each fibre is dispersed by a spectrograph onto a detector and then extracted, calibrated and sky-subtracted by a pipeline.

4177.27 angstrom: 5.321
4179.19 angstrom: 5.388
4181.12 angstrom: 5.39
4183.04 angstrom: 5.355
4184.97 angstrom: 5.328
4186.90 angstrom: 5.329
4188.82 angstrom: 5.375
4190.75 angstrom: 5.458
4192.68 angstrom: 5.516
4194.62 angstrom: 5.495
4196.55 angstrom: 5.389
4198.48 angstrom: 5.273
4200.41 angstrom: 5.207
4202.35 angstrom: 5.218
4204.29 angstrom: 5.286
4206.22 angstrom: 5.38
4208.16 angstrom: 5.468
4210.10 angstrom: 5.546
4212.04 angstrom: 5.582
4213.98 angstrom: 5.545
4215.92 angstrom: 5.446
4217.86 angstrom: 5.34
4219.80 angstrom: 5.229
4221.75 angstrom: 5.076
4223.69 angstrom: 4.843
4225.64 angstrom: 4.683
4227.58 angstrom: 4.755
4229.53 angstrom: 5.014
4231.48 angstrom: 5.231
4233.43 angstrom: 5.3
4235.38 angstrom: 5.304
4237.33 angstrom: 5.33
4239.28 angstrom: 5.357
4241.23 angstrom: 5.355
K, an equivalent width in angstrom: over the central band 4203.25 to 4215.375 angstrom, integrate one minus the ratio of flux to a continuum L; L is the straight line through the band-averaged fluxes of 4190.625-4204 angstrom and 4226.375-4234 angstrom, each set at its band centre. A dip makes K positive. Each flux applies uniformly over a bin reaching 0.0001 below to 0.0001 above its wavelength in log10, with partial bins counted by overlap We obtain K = -0.5 angstrom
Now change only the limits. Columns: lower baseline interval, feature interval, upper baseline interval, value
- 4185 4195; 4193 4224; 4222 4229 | -1.50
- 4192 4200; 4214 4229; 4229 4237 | 0.57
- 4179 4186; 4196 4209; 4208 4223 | 0.16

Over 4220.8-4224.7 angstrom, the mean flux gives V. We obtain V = 4.96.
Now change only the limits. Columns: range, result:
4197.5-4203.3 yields 5.23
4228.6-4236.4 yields 5.21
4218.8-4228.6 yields 4.92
